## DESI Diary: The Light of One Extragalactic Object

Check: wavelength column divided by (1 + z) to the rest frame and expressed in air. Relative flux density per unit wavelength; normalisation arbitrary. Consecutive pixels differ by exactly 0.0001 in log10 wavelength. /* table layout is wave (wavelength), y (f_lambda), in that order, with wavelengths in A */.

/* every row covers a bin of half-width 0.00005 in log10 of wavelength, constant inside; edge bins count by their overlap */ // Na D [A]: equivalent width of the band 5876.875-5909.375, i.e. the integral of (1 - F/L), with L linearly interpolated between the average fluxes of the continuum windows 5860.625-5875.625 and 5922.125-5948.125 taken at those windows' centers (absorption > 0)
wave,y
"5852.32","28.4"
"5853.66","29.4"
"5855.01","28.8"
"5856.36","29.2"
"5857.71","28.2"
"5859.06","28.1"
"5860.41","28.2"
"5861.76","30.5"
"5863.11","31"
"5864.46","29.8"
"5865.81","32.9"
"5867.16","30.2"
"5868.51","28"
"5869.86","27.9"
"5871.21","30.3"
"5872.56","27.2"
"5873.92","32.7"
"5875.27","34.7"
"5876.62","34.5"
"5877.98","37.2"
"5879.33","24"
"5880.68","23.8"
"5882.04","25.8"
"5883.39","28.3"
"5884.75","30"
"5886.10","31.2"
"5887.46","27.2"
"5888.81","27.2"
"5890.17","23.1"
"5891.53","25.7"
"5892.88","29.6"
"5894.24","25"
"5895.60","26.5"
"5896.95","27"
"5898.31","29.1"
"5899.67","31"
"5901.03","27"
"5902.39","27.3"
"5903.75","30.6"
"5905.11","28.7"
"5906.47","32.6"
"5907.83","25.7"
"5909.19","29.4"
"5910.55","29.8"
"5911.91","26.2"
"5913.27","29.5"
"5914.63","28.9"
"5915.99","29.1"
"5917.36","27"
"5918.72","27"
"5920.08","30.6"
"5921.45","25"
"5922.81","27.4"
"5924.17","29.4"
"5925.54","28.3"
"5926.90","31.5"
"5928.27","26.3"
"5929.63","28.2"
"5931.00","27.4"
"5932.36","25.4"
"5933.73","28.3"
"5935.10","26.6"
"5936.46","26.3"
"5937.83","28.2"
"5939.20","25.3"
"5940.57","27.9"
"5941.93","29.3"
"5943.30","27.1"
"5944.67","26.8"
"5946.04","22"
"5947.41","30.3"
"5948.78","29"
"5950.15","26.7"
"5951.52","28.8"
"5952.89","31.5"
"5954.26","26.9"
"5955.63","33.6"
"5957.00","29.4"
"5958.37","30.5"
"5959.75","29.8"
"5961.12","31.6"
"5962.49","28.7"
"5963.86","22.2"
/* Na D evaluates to 1.3 A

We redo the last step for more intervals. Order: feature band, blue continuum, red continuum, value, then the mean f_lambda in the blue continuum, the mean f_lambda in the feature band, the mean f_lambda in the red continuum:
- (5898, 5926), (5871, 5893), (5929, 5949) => -0.6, 28.9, 28.5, 27.2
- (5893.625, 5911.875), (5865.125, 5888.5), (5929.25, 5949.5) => 0.2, 29.7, 28.4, 27.2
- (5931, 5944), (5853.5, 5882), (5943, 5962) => 0.8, 29.7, 27.2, 28.9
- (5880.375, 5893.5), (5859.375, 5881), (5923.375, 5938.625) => 1.0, 30.3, 27.3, 27.8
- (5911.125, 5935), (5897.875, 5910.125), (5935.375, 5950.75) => 0.2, 29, 27.9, 27.2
